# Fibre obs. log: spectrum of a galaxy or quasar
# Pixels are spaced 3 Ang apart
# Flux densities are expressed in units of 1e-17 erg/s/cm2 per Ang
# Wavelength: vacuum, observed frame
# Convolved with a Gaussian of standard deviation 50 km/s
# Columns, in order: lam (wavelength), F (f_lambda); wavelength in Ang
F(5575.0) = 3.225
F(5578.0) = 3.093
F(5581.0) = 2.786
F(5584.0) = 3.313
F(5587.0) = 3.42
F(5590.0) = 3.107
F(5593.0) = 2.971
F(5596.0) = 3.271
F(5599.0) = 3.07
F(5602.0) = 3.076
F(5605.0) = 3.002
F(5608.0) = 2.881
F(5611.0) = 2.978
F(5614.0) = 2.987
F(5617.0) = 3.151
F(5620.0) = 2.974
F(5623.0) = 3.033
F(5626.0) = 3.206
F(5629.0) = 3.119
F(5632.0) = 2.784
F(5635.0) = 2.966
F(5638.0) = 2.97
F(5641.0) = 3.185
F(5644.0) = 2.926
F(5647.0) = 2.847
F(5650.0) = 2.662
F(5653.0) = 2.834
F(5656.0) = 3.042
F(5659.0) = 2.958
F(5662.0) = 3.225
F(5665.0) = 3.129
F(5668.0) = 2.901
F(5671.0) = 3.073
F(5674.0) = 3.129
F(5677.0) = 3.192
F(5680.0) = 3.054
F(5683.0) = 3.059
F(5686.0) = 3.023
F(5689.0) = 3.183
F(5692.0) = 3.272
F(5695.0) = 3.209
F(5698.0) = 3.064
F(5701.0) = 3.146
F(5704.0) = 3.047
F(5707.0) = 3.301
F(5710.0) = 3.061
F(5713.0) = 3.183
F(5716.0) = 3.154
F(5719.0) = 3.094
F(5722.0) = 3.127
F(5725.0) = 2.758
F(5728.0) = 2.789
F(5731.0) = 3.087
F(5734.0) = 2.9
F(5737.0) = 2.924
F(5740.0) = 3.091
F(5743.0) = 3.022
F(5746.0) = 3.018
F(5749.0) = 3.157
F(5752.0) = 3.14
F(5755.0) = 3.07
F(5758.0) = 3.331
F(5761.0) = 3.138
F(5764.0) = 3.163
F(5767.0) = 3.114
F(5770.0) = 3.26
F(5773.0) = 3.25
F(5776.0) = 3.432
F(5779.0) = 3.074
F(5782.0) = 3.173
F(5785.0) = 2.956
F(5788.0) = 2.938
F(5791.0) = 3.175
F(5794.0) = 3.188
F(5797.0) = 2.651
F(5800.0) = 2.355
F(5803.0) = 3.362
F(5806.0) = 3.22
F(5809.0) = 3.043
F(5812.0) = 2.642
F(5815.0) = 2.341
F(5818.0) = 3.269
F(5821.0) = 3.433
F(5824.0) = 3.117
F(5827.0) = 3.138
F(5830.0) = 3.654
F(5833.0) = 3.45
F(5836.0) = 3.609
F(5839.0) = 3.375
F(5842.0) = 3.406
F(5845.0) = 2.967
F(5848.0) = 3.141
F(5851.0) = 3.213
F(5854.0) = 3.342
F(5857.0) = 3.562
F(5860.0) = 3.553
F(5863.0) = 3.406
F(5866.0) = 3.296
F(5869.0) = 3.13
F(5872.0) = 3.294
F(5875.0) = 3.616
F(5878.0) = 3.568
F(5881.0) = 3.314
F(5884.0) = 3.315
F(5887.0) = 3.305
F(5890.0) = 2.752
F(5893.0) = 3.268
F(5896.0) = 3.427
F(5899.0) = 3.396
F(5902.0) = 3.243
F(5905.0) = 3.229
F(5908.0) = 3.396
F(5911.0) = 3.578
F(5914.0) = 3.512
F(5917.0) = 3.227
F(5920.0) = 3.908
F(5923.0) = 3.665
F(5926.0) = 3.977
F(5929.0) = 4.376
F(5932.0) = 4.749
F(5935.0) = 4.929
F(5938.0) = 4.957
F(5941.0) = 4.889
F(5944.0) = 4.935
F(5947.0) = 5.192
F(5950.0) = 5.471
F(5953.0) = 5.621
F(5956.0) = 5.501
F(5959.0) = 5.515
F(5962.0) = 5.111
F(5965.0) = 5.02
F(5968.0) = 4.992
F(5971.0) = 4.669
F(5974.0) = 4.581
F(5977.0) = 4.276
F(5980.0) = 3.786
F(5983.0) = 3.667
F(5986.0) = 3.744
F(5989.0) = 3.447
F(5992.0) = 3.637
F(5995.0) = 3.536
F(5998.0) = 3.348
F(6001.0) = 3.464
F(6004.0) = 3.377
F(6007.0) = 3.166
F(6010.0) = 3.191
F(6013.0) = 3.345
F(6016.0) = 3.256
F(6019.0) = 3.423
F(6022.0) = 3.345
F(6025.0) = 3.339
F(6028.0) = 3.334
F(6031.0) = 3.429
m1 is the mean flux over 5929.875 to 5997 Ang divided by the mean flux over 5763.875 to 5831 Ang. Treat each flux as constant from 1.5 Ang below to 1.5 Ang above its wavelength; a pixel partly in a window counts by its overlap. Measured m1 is 1.51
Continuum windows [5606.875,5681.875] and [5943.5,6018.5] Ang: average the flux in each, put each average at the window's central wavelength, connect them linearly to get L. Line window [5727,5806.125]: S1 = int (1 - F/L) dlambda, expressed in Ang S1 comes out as 8.5 Ang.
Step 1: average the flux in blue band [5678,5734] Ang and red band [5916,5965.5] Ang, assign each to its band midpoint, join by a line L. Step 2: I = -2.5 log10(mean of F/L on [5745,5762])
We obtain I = 0.093 mag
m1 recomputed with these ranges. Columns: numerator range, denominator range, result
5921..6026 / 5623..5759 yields 1.38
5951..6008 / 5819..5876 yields 1.27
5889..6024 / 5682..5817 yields 1.32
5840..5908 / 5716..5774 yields 1.08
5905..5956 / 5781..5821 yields 1.48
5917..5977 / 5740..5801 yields 1.55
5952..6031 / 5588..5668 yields 1.32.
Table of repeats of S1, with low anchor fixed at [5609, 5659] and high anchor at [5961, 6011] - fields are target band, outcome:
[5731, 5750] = 1.4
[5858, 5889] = 2.2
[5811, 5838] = 2.3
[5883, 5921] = 3.7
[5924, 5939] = -3.0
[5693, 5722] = 0.3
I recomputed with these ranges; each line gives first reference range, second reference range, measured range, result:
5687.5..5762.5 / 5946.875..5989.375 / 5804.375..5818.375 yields 0.264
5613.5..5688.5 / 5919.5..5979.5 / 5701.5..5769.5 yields 0.147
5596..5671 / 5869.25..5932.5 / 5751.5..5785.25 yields 0.024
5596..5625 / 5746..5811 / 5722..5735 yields 0.061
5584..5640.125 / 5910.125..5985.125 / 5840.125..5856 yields 0.265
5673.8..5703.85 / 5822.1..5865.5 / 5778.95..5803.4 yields 0.109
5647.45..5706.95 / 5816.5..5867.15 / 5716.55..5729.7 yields 0.066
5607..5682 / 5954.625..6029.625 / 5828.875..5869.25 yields 0.055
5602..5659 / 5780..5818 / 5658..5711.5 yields -0.054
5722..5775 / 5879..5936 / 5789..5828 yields 0.097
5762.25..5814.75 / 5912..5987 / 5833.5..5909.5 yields 0.149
